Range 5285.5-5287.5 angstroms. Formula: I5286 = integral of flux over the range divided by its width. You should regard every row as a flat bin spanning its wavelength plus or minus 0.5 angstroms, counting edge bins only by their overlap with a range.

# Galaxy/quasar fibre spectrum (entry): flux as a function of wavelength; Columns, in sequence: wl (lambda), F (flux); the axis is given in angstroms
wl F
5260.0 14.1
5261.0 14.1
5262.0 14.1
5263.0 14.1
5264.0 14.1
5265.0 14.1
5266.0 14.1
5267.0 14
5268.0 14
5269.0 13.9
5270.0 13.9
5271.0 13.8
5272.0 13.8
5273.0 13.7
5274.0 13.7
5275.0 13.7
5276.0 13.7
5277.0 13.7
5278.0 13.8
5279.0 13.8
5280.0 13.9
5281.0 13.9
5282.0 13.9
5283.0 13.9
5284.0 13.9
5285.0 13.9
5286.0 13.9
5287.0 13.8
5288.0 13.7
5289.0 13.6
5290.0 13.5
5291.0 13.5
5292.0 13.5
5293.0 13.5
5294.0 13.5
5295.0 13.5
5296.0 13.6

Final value 13.9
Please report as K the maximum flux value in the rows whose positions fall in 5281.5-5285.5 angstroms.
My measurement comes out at 13.9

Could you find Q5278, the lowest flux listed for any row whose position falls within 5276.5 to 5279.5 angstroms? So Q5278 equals 13.7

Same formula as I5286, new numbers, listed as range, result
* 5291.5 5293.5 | 13.5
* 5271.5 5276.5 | 13.7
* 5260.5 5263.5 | 14.1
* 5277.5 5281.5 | 13.9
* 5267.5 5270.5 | 13.9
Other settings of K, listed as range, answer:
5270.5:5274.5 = 13.8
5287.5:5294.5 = 13.7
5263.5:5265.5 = 14.1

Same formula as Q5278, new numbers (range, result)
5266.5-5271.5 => 13.8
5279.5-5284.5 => 13.9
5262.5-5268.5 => 14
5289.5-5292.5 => 13.5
